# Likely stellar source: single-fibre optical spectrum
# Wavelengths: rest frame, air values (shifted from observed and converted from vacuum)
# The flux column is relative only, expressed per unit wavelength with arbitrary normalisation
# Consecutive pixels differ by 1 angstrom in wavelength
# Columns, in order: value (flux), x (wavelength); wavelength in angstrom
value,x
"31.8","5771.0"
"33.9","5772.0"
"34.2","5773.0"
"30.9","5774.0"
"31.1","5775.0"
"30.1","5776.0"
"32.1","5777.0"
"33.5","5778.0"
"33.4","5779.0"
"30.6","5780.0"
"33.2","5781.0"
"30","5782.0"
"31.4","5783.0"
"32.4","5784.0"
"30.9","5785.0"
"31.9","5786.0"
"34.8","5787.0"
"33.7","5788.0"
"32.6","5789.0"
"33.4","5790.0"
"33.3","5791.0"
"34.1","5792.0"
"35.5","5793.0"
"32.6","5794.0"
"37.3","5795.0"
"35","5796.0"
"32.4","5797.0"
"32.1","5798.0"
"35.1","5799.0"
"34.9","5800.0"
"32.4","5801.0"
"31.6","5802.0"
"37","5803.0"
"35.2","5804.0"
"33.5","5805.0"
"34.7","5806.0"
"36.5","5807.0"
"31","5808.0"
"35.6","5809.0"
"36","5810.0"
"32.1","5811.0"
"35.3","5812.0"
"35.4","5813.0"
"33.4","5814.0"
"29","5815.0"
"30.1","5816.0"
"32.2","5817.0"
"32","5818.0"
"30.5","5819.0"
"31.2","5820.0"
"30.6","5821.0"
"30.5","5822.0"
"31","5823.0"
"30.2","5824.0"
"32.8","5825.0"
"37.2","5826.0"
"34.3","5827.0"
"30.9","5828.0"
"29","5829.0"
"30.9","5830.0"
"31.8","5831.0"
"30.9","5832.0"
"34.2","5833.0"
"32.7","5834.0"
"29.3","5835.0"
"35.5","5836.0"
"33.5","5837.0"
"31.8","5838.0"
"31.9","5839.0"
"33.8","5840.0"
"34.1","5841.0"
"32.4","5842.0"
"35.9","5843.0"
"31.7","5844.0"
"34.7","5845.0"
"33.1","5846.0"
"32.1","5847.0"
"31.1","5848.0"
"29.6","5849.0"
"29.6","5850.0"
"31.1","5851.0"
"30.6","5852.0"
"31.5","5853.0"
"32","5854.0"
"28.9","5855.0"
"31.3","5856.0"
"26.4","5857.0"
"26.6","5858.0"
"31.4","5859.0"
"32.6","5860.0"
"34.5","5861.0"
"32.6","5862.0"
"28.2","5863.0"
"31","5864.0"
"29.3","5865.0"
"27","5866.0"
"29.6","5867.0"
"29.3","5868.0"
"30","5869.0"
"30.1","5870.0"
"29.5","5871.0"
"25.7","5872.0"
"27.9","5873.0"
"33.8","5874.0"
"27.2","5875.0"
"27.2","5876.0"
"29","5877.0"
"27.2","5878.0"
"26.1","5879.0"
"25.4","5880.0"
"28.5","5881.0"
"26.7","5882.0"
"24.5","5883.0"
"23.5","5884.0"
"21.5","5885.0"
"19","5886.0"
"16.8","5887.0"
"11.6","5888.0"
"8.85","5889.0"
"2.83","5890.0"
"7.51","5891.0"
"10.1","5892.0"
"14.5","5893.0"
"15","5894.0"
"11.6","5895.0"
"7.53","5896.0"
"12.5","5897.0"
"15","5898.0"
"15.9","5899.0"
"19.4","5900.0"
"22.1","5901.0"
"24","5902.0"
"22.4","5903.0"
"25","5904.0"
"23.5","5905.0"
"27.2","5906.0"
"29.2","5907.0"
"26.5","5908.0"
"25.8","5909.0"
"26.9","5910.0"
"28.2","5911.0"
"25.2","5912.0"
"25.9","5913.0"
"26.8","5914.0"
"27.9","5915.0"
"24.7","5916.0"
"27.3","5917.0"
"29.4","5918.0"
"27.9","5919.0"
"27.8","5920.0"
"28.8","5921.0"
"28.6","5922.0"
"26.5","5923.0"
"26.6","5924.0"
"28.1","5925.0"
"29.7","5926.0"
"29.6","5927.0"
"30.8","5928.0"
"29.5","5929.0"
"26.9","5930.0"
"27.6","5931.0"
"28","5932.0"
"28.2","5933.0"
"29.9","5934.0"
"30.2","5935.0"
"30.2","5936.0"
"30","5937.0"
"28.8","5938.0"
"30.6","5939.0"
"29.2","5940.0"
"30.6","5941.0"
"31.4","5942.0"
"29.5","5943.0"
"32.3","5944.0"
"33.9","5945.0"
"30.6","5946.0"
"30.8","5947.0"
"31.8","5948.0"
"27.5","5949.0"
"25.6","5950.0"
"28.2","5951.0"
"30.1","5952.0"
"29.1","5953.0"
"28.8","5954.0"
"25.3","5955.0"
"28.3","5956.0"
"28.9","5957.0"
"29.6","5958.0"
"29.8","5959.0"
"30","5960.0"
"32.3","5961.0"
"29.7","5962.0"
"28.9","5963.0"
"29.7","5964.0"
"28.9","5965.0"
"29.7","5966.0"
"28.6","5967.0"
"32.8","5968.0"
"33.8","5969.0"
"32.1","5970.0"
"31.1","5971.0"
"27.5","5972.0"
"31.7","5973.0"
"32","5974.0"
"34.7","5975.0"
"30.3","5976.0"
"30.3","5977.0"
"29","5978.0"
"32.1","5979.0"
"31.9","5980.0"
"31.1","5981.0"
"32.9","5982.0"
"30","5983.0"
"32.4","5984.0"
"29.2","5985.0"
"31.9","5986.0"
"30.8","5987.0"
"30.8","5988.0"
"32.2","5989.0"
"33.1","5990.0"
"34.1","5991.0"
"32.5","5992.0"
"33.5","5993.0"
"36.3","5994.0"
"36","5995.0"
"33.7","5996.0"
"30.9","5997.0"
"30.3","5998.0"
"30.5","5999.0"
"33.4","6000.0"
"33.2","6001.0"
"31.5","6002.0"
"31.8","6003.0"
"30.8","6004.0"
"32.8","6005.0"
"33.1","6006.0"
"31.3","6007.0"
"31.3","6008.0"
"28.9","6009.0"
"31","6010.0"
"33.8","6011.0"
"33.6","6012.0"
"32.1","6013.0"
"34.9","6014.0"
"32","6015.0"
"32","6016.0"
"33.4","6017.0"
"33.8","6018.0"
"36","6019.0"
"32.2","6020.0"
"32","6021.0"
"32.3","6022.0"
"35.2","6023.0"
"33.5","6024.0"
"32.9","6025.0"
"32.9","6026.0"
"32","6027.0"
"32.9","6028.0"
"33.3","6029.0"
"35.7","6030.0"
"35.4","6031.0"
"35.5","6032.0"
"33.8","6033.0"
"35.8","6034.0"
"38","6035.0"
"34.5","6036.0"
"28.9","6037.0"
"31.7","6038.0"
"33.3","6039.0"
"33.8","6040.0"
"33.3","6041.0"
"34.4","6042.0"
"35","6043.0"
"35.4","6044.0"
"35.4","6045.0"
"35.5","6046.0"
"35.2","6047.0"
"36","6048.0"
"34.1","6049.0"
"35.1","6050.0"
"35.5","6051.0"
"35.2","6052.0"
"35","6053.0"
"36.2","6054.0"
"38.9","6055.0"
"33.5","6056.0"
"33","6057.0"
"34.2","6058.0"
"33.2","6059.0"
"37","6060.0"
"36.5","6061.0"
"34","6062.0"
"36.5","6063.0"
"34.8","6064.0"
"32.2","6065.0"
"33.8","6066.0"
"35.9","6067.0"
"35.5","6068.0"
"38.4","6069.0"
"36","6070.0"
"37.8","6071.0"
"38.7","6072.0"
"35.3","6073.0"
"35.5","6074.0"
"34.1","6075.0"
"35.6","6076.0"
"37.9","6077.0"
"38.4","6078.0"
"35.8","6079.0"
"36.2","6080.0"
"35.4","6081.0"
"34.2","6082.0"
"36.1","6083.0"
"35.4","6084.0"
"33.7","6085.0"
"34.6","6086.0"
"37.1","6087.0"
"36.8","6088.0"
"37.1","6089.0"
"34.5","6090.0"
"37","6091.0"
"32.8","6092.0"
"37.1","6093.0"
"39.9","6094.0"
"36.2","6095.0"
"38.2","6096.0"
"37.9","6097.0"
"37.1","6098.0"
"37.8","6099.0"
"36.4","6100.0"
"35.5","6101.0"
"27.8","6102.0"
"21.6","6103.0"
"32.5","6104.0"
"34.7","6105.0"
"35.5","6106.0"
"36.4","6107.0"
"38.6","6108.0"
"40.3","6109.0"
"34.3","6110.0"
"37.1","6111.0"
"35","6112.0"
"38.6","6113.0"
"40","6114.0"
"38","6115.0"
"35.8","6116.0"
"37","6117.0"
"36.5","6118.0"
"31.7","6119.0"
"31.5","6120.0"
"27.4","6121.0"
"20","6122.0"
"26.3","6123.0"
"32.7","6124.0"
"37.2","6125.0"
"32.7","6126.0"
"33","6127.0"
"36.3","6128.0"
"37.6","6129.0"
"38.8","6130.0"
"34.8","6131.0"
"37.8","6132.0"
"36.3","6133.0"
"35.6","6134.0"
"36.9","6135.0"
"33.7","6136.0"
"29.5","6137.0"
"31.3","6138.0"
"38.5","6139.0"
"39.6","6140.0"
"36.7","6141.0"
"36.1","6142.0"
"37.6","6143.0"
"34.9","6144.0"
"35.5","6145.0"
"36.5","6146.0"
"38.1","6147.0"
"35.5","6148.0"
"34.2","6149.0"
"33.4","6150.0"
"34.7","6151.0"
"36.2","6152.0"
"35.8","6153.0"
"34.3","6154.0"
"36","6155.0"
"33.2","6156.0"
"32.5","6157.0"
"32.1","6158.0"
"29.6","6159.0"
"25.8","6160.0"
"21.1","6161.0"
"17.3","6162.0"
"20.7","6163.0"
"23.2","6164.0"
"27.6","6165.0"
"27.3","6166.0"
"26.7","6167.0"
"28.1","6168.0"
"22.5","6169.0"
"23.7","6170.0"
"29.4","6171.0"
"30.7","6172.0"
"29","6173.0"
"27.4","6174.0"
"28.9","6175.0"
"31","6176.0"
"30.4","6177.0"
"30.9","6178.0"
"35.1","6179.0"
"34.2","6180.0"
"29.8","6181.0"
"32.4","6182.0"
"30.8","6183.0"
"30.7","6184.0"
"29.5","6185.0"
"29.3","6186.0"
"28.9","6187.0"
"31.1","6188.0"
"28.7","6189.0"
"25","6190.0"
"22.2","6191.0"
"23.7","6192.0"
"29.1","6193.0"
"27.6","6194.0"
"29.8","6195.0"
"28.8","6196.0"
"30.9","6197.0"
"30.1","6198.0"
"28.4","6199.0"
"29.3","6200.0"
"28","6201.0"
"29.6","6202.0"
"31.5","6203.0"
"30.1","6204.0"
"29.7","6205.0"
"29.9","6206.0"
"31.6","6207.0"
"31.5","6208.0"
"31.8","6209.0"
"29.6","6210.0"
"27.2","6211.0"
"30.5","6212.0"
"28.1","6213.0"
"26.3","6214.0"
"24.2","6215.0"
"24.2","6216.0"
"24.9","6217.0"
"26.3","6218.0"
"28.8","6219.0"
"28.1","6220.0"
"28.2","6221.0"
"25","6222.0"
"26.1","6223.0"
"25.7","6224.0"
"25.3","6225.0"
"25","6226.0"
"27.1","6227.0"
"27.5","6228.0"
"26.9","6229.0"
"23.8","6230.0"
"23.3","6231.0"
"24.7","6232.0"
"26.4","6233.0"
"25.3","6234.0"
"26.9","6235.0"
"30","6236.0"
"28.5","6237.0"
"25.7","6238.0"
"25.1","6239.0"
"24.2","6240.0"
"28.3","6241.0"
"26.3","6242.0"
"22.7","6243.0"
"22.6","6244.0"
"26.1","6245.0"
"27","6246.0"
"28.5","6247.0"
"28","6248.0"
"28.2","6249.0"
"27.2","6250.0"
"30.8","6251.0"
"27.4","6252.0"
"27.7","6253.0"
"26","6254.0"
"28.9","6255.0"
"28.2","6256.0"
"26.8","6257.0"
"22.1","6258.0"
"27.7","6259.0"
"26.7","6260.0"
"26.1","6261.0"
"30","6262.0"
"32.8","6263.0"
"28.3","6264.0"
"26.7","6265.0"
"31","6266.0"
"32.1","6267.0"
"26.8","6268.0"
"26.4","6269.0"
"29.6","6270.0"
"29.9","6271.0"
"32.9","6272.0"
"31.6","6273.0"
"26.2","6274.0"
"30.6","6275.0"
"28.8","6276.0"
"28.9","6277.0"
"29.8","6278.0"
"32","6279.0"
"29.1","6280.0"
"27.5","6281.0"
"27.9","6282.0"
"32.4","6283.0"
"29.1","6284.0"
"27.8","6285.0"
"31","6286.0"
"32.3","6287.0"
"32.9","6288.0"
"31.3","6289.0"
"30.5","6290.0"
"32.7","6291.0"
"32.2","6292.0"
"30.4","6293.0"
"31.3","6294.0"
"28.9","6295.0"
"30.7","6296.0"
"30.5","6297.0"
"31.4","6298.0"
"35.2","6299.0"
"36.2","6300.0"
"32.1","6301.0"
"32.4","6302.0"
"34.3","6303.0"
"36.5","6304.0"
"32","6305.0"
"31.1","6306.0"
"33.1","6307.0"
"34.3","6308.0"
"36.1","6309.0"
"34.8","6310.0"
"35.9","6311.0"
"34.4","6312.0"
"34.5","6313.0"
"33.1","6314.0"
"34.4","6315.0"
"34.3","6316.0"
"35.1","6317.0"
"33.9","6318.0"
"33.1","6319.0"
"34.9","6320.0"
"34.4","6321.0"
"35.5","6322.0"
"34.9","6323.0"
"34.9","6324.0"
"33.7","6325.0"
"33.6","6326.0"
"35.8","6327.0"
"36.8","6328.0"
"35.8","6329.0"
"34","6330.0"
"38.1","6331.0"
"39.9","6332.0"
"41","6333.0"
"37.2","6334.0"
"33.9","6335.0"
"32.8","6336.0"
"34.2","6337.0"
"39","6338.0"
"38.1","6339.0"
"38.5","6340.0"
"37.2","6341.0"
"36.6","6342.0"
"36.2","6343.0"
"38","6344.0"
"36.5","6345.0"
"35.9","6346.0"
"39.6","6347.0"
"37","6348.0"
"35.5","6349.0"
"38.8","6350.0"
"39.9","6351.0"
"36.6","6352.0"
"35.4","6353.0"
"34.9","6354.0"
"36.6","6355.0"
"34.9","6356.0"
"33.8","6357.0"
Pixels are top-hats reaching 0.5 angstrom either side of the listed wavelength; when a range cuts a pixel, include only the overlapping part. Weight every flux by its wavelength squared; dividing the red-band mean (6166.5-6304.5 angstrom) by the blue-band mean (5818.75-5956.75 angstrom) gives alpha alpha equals 1.2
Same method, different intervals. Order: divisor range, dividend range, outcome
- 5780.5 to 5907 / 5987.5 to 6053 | 1.23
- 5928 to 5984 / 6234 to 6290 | 1.04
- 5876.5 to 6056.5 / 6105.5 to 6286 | 1.10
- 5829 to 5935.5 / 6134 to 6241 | 1.22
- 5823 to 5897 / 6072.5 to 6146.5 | 1.40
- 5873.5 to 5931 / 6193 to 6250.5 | 1.32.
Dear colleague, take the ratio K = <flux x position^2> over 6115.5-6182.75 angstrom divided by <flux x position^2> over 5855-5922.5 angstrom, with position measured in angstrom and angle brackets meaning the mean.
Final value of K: 1.44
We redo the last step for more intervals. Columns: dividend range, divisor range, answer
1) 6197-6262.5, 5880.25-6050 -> 1.02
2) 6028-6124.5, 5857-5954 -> 1.43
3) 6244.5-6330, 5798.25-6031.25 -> 1.19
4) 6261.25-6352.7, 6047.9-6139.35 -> 1.02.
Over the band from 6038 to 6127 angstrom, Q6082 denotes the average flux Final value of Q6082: 35.1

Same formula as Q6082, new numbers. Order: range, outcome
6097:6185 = 32.7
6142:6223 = 29.5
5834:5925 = 26.2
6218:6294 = 28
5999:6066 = 33.8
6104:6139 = 34.7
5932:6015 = 31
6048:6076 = 35.4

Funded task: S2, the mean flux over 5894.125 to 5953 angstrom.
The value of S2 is 26.6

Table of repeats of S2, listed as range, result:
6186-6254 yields 27.4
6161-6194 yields 27.9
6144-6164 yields 31.6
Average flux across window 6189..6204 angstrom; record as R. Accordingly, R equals 28.2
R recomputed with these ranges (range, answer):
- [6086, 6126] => 34.8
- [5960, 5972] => 30.5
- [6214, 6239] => 26.1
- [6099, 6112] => 34.4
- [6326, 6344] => 36.7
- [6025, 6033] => 33.9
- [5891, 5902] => 14.5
